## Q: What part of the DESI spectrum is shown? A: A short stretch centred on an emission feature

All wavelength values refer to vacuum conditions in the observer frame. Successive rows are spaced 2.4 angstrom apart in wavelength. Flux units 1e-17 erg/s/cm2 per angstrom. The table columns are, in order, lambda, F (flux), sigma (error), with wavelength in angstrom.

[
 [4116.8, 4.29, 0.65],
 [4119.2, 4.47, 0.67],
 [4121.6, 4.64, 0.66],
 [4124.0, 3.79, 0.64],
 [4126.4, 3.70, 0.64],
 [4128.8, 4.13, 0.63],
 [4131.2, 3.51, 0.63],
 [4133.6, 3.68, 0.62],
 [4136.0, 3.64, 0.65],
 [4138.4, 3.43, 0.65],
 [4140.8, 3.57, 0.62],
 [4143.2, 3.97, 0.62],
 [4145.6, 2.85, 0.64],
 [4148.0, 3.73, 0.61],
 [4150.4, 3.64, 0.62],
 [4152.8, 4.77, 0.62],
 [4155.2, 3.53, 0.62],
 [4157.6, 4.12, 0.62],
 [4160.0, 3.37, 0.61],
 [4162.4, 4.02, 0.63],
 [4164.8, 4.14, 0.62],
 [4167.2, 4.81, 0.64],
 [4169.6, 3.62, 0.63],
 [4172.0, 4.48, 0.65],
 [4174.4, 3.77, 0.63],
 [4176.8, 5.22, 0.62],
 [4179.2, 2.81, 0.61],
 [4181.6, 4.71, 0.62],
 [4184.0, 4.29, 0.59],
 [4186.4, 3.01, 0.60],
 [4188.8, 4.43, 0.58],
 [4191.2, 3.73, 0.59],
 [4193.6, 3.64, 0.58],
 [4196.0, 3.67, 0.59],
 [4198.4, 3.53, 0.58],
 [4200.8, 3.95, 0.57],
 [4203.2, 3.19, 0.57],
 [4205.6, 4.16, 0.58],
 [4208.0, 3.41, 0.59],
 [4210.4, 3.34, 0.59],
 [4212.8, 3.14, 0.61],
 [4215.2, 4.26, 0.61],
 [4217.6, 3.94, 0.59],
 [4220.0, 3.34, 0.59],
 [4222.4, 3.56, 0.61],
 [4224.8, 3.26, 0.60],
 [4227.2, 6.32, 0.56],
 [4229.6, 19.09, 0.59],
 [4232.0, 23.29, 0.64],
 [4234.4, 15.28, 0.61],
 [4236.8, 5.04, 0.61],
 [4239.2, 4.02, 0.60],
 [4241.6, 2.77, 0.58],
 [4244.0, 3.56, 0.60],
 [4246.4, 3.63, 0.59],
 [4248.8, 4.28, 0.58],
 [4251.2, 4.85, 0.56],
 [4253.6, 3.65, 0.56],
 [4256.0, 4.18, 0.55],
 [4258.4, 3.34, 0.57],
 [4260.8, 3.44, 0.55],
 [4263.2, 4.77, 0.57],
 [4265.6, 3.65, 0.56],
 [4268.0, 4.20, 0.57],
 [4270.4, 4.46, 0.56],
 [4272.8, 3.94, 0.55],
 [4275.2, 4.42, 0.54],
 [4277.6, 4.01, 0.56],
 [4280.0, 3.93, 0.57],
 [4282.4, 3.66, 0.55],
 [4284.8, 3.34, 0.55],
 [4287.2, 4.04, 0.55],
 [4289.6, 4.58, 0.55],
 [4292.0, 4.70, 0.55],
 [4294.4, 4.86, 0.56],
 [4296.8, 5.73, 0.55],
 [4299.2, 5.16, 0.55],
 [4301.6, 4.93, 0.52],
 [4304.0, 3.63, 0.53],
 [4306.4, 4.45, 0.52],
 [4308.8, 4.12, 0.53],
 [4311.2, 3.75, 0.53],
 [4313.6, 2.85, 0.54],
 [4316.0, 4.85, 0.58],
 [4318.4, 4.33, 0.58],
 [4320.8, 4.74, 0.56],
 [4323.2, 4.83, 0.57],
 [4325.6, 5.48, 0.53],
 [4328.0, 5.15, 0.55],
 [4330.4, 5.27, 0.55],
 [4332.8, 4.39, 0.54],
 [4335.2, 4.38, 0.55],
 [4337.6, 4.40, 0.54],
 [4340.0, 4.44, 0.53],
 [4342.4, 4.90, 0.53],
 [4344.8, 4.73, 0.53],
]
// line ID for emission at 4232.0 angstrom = [O II] 3727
